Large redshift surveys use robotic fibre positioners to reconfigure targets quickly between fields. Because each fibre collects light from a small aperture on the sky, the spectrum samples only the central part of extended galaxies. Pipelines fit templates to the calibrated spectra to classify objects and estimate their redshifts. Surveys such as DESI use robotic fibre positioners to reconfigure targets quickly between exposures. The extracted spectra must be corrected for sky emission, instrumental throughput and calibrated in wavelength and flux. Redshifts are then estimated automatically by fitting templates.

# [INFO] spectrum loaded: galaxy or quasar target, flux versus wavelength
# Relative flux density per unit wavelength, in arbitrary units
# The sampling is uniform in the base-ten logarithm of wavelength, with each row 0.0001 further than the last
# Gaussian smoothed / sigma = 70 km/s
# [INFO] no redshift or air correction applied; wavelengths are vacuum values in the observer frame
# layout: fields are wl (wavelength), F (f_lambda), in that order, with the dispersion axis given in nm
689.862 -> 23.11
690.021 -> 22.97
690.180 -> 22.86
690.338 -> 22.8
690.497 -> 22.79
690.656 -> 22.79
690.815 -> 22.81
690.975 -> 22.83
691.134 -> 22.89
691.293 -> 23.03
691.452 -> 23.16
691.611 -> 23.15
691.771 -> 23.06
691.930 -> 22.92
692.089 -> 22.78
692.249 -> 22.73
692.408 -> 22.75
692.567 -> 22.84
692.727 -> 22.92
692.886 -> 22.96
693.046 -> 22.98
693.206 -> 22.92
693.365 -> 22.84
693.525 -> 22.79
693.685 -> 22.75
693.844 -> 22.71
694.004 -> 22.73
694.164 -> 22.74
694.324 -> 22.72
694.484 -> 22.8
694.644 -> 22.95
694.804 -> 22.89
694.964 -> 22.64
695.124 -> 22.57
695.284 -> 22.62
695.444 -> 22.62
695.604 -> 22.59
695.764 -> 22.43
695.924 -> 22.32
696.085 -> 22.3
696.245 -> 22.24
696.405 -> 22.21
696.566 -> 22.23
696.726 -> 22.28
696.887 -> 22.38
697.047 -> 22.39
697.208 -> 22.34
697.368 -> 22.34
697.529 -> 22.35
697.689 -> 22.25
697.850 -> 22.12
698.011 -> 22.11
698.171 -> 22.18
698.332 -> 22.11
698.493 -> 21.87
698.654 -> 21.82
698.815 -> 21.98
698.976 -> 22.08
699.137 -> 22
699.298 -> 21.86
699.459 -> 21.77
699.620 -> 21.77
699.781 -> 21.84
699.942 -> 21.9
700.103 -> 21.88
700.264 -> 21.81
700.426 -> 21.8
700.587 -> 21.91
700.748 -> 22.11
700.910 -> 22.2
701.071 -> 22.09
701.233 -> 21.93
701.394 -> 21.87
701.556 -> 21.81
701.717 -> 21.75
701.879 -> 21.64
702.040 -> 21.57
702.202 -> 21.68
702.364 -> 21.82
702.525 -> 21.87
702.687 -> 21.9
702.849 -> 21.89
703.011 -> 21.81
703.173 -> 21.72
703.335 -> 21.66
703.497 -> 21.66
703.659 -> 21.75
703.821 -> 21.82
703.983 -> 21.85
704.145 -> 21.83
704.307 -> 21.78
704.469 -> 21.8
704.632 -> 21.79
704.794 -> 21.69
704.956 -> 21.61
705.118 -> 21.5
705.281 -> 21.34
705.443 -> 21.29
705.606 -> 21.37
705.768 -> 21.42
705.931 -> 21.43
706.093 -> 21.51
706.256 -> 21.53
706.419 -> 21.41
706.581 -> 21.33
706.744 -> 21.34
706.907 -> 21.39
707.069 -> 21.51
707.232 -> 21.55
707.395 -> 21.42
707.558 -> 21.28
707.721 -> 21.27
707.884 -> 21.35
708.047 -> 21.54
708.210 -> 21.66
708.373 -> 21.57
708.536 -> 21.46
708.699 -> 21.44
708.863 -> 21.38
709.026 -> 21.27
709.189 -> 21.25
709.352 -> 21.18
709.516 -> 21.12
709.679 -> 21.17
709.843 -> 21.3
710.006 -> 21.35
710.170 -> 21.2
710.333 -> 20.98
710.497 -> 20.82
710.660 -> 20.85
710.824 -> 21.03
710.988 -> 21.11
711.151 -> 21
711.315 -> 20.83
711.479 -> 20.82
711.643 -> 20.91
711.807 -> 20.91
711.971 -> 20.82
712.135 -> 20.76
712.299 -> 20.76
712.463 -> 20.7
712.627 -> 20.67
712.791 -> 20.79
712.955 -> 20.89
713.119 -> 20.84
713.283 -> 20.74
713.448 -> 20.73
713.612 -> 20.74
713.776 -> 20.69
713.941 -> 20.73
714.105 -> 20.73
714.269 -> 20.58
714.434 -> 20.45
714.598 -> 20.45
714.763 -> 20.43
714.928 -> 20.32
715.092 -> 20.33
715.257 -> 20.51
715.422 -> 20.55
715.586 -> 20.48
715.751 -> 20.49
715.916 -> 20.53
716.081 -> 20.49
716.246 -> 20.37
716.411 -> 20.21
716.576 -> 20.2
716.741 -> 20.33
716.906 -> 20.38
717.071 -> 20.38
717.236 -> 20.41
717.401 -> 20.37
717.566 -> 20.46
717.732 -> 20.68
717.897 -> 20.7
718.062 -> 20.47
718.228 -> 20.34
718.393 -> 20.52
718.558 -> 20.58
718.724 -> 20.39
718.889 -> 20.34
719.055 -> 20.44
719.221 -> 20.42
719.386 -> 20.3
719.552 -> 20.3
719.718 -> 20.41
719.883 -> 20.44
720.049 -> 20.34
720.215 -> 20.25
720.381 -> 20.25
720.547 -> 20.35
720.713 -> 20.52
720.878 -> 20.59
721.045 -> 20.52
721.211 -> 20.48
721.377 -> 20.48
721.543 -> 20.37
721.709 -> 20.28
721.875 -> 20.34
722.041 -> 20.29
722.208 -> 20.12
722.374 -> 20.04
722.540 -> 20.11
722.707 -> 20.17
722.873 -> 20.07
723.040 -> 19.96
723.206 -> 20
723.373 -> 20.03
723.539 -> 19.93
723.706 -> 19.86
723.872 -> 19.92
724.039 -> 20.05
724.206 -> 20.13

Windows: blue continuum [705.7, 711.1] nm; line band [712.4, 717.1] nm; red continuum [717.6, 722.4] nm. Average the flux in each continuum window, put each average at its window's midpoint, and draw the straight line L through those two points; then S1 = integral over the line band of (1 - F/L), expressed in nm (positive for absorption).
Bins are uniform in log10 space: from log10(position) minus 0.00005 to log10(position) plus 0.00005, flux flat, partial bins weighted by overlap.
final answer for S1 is 0.06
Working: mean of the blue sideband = 21.3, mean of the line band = 20.5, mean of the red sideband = 20.4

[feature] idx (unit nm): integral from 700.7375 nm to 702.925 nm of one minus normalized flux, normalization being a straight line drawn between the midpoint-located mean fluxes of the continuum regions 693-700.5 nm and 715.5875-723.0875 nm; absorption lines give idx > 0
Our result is 0.003 nm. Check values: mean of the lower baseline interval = 22.3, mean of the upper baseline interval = 20.4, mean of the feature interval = 21.9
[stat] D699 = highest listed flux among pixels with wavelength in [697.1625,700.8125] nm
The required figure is 22.35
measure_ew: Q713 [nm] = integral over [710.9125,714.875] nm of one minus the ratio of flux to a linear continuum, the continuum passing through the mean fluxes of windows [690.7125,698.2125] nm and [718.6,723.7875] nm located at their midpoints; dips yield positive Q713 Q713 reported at 0.05 nm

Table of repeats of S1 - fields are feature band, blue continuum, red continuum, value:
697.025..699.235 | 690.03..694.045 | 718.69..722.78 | 0.02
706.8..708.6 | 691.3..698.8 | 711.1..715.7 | -0.02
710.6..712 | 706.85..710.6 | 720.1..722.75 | 0.01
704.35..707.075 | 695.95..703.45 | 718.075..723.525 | 0.00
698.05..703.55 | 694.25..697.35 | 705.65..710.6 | 0.04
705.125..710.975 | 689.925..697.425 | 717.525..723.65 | 0.03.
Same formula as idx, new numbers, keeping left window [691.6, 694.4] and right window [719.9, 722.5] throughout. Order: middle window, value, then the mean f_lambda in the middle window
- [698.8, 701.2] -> 0.031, 21.9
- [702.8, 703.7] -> 0.008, 21.7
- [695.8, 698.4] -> 0.025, 22.3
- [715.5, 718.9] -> 0.043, 20.4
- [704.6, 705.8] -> 0.015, 21.5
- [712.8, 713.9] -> 0.014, 20.8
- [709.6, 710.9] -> 0.014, 21.1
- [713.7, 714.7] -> 0.017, 20.6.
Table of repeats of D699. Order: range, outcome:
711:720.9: 21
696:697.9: 22.39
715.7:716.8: 20.53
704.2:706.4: 21.8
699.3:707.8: 22.2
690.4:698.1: 23.16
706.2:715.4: 21.66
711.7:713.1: 20.91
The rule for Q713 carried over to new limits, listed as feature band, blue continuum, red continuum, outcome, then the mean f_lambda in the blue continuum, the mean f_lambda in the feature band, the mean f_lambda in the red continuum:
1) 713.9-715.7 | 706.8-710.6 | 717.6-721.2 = 0.03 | 21.3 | 20.5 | 20.4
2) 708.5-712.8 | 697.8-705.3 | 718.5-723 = 0.02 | 21.8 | 21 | 20.3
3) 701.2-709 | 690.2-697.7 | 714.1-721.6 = 0.01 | 22.7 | 21.6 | 20.4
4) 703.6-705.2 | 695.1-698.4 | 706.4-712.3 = -0.01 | 22.3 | 21.7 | 21.2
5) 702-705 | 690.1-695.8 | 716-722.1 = 0.01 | 22.8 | 21.8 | 20.4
